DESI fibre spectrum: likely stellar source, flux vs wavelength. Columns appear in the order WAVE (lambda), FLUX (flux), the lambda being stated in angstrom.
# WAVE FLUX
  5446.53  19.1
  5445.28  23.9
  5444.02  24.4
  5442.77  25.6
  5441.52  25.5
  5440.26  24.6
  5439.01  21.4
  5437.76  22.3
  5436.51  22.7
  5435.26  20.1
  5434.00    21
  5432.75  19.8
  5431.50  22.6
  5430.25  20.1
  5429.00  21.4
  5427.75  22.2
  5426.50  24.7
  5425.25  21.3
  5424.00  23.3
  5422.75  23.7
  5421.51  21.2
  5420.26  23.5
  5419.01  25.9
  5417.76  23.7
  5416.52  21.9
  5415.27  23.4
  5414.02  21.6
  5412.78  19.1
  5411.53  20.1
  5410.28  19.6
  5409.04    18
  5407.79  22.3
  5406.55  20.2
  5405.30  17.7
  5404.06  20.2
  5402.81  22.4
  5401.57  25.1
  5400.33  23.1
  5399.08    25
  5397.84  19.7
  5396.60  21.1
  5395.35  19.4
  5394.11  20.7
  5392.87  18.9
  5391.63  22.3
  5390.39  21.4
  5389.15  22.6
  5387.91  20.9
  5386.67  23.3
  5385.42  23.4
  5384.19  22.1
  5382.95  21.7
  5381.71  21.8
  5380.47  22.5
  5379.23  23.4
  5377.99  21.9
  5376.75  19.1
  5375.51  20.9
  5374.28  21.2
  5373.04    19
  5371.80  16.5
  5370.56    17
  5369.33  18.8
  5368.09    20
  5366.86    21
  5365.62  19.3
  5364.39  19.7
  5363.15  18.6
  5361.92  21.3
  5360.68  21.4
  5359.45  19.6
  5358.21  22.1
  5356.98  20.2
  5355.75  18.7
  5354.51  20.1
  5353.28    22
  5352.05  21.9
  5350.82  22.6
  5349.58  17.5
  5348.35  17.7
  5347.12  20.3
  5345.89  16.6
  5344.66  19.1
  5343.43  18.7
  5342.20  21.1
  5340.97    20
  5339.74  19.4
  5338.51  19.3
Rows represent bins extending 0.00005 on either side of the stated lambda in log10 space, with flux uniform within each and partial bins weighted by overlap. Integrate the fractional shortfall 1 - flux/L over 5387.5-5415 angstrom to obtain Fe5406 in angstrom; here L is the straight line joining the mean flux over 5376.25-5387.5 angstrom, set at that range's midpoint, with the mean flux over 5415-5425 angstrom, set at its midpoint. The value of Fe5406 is 2.05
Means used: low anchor 22.1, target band 21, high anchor 23.3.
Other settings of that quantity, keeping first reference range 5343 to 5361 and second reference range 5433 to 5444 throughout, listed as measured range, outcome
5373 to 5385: -0.39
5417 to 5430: -0.37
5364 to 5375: 0.71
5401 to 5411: 0.50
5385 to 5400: -0.19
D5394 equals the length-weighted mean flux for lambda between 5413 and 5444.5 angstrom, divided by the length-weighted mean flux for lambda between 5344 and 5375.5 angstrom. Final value 1.1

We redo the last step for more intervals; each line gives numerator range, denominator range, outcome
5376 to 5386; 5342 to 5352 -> 1.14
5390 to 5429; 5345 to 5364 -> 1.08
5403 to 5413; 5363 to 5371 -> 1.02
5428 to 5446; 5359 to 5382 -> 1.12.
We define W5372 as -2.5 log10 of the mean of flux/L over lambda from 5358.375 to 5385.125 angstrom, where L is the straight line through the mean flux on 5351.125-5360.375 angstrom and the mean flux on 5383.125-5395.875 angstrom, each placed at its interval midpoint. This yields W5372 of 0.04 mag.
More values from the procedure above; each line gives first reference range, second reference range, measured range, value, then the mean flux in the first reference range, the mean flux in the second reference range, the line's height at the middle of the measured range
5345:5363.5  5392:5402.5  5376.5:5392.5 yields -0.04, 20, 21.7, 21.2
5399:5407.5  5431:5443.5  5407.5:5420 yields 0.02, 21.8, 22.6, 22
